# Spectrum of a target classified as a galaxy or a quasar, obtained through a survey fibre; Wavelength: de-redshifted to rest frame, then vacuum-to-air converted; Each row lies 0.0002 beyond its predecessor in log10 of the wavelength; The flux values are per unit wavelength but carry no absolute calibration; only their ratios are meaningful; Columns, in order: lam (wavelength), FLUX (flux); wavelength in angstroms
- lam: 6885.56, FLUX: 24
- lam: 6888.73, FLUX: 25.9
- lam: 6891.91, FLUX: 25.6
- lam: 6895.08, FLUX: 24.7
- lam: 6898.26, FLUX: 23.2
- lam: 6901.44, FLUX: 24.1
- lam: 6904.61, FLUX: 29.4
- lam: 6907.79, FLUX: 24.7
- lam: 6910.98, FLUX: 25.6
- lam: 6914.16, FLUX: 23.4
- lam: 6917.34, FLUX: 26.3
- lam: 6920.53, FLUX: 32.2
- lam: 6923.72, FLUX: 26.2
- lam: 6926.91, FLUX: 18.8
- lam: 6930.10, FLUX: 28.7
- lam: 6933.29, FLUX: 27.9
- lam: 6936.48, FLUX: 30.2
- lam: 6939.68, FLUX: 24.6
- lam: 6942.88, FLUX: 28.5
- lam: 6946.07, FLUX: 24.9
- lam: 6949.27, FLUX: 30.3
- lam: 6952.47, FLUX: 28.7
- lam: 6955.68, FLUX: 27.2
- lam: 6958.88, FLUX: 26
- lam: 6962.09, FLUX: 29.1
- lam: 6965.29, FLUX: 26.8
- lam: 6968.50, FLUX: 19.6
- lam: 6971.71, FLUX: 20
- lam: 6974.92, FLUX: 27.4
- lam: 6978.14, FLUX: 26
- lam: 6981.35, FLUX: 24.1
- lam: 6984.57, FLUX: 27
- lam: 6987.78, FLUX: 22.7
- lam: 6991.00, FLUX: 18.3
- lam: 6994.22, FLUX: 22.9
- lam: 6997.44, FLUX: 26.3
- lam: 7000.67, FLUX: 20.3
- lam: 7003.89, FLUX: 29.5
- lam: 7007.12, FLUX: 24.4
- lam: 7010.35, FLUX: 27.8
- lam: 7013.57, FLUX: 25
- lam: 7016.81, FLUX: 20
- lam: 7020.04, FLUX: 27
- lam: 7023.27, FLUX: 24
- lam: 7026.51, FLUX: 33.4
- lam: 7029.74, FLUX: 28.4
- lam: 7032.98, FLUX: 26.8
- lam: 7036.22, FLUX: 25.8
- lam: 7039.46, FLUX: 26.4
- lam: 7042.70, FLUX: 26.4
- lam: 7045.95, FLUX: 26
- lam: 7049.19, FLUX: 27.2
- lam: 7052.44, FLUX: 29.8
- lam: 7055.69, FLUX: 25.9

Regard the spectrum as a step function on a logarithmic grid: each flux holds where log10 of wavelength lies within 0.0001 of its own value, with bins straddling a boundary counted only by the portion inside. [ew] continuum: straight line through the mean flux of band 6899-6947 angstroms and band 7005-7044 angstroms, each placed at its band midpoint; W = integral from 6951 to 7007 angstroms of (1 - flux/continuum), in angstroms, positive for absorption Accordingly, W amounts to 3.3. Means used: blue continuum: 26.3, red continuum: 26.3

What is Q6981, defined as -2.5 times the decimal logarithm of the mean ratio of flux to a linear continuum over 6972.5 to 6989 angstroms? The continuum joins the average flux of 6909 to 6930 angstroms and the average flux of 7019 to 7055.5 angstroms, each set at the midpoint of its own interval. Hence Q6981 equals 0.05 mag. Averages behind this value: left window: 25.6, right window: 27.3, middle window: 25.2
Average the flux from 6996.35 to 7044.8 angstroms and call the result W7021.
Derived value 26.1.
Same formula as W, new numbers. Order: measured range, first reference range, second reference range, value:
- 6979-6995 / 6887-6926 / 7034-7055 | 2.0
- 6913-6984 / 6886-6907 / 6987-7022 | -4.3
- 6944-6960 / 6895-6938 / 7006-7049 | -0.8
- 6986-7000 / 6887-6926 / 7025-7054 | 2.4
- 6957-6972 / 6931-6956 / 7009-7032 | 1.5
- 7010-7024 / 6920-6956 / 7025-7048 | 1.5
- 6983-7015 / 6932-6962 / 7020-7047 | 3.4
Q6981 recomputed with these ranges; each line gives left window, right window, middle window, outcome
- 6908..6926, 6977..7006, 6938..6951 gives -0.07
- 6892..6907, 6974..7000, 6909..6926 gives -0.05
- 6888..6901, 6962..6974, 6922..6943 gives -0.10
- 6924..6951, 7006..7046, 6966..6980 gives 0.13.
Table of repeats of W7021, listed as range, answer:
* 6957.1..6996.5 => 24.2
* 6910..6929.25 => 25.5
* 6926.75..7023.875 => 25.4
